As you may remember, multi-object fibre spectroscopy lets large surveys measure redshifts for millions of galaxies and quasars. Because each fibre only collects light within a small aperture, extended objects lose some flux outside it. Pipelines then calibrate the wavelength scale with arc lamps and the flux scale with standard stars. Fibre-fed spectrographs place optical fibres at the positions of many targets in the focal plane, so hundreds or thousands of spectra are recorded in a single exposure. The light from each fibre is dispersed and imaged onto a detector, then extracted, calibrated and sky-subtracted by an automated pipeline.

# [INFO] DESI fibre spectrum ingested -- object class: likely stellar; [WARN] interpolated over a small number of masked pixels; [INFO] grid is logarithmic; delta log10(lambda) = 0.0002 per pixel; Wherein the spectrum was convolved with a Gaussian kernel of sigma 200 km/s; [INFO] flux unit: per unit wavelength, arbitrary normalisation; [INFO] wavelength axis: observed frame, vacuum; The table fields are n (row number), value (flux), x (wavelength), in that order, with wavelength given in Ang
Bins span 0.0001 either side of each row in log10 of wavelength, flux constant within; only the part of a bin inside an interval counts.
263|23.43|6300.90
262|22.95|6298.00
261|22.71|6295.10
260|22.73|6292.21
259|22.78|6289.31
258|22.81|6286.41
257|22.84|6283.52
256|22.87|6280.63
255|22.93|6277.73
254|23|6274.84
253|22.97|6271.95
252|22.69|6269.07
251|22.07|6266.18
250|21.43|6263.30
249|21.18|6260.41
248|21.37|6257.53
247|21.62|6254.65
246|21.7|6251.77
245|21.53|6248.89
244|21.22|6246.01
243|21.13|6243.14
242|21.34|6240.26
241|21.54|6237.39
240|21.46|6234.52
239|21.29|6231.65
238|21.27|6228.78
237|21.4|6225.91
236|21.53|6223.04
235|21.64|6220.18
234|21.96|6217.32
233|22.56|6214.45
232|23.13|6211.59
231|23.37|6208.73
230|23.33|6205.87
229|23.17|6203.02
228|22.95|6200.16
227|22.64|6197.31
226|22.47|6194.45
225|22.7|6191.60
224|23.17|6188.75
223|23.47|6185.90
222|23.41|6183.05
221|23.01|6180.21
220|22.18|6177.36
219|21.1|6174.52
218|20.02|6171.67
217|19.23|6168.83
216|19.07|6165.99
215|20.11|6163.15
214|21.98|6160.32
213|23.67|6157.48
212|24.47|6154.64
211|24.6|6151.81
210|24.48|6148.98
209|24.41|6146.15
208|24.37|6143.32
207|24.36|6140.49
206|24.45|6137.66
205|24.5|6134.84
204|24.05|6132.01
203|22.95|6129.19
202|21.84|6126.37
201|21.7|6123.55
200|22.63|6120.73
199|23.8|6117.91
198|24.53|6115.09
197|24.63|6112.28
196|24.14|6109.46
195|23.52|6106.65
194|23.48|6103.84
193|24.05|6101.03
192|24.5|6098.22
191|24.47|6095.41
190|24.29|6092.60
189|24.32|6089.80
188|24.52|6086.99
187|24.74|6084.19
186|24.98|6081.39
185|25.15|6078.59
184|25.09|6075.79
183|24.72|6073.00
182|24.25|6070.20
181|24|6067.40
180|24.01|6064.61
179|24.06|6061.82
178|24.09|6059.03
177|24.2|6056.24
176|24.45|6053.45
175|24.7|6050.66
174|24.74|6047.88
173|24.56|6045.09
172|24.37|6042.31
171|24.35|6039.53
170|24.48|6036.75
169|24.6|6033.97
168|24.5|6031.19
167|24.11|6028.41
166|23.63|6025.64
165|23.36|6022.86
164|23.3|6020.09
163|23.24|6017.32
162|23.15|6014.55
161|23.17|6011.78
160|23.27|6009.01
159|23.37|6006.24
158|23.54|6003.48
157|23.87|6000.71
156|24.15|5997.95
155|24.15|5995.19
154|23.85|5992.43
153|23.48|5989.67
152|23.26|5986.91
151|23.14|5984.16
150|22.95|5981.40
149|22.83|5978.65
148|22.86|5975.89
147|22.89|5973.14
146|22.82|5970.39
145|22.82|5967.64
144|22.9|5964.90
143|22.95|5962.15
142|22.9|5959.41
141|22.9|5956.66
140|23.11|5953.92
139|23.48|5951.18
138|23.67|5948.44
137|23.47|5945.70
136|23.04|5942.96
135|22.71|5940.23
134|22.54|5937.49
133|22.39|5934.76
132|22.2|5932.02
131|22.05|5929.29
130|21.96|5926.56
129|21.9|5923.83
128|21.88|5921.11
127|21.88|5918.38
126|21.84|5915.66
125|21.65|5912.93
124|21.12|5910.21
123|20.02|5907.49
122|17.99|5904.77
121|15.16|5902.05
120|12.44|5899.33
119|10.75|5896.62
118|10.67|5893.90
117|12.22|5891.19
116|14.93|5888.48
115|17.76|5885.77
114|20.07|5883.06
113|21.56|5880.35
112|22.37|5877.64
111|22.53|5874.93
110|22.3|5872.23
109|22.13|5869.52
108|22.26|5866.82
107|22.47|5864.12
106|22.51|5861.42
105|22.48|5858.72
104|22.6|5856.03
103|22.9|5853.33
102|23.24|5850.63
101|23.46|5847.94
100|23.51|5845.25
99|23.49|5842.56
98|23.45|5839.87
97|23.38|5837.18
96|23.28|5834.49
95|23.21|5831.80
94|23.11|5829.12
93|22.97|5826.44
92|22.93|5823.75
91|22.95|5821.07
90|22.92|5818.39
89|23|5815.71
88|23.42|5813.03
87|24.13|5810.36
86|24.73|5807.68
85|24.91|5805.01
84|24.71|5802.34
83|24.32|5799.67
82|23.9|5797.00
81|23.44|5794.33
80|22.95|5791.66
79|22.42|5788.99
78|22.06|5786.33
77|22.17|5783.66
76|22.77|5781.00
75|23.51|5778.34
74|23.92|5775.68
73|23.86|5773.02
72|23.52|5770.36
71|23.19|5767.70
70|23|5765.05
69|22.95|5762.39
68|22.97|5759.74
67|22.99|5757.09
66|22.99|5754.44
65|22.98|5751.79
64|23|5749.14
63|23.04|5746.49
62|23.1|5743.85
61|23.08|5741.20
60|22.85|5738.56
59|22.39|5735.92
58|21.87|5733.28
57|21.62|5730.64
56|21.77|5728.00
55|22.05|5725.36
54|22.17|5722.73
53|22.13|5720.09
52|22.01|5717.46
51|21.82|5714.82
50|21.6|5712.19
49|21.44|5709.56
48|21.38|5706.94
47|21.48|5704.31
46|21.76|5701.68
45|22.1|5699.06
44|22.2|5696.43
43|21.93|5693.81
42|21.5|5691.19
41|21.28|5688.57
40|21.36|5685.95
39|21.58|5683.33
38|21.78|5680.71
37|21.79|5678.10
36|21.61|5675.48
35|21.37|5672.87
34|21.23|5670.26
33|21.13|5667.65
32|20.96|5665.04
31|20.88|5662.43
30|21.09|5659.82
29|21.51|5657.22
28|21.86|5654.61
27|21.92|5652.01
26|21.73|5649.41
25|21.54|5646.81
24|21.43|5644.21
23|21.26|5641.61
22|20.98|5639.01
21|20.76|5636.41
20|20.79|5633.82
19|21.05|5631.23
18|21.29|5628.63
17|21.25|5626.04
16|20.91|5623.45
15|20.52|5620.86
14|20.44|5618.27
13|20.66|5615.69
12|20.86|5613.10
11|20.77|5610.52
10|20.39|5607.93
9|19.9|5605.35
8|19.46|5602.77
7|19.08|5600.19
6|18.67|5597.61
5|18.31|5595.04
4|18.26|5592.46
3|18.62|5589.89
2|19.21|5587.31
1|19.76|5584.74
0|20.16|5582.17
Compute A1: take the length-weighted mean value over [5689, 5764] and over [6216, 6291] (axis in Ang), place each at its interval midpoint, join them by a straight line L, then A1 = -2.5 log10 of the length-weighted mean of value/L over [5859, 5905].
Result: 0.205 mag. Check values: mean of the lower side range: 22.2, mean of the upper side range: 21.9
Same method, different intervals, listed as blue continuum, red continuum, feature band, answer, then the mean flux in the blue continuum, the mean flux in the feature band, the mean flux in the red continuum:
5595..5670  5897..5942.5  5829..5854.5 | -0.14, 20.8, 23.3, 20.5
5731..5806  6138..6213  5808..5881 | 0.01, 23.1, 22.9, 22.7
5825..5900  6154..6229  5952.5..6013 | -0.10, 20.7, 23.2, 22.2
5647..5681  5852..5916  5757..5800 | -0.14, 21.4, 23.1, 19.2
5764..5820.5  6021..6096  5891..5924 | 0.32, 23.5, 17.7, 24.4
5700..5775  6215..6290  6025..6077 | -0.10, 22.5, 24.4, 21.9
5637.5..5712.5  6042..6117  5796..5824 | -0.06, 21.5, 23.8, 24.4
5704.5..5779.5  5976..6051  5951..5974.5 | 0.03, 22.6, 23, 23.8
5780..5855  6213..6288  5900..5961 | 0.06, 23.3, 21.7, 21.9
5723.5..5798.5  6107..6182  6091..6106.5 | -0.05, 22.9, 24.1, 22.9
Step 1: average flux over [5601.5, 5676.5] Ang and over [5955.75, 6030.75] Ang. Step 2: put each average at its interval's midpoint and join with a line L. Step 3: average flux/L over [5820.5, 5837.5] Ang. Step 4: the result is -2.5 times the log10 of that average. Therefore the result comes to -0.04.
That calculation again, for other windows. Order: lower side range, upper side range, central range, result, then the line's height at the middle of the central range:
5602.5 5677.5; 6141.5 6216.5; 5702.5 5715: -0.01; 21.3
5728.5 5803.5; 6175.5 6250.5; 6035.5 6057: -0.09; 22.5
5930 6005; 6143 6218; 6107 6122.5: -0.05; 22.8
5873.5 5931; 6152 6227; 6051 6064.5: -0.17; 20.6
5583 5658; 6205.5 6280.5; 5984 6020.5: -0.10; 21.4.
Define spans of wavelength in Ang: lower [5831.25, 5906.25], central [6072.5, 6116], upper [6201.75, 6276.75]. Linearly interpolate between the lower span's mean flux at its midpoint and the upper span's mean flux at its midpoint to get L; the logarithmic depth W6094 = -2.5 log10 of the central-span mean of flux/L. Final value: -0.15 mag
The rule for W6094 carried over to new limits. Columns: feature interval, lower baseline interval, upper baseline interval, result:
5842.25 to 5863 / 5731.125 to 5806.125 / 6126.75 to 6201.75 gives 0.00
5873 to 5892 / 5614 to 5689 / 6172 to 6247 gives 0.14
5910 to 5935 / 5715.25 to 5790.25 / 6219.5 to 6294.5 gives 0.03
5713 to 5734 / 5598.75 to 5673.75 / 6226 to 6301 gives -0.04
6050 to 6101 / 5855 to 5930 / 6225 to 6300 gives -0.18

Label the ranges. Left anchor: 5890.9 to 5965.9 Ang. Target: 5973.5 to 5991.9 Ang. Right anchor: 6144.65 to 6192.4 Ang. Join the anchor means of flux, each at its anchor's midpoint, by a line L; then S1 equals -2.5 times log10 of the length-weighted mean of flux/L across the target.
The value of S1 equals -0.11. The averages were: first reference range 20.5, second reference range 22.4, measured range 23.1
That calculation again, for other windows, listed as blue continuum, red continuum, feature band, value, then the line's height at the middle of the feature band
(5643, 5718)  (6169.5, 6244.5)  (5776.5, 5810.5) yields -0.088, 21.7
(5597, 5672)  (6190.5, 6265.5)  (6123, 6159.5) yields -0.098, 21.8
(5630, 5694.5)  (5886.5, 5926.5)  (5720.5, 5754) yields -0.116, 20.2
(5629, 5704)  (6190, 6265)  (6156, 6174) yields 0.061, 21.9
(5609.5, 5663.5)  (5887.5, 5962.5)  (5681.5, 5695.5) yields -0.031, 20.9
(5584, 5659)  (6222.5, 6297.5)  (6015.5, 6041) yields -0.120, 21.4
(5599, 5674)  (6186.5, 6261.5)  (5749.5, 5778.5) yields -0.101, 21.2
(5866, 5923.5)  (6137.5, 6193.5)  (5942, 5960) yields -0.186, 19.6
